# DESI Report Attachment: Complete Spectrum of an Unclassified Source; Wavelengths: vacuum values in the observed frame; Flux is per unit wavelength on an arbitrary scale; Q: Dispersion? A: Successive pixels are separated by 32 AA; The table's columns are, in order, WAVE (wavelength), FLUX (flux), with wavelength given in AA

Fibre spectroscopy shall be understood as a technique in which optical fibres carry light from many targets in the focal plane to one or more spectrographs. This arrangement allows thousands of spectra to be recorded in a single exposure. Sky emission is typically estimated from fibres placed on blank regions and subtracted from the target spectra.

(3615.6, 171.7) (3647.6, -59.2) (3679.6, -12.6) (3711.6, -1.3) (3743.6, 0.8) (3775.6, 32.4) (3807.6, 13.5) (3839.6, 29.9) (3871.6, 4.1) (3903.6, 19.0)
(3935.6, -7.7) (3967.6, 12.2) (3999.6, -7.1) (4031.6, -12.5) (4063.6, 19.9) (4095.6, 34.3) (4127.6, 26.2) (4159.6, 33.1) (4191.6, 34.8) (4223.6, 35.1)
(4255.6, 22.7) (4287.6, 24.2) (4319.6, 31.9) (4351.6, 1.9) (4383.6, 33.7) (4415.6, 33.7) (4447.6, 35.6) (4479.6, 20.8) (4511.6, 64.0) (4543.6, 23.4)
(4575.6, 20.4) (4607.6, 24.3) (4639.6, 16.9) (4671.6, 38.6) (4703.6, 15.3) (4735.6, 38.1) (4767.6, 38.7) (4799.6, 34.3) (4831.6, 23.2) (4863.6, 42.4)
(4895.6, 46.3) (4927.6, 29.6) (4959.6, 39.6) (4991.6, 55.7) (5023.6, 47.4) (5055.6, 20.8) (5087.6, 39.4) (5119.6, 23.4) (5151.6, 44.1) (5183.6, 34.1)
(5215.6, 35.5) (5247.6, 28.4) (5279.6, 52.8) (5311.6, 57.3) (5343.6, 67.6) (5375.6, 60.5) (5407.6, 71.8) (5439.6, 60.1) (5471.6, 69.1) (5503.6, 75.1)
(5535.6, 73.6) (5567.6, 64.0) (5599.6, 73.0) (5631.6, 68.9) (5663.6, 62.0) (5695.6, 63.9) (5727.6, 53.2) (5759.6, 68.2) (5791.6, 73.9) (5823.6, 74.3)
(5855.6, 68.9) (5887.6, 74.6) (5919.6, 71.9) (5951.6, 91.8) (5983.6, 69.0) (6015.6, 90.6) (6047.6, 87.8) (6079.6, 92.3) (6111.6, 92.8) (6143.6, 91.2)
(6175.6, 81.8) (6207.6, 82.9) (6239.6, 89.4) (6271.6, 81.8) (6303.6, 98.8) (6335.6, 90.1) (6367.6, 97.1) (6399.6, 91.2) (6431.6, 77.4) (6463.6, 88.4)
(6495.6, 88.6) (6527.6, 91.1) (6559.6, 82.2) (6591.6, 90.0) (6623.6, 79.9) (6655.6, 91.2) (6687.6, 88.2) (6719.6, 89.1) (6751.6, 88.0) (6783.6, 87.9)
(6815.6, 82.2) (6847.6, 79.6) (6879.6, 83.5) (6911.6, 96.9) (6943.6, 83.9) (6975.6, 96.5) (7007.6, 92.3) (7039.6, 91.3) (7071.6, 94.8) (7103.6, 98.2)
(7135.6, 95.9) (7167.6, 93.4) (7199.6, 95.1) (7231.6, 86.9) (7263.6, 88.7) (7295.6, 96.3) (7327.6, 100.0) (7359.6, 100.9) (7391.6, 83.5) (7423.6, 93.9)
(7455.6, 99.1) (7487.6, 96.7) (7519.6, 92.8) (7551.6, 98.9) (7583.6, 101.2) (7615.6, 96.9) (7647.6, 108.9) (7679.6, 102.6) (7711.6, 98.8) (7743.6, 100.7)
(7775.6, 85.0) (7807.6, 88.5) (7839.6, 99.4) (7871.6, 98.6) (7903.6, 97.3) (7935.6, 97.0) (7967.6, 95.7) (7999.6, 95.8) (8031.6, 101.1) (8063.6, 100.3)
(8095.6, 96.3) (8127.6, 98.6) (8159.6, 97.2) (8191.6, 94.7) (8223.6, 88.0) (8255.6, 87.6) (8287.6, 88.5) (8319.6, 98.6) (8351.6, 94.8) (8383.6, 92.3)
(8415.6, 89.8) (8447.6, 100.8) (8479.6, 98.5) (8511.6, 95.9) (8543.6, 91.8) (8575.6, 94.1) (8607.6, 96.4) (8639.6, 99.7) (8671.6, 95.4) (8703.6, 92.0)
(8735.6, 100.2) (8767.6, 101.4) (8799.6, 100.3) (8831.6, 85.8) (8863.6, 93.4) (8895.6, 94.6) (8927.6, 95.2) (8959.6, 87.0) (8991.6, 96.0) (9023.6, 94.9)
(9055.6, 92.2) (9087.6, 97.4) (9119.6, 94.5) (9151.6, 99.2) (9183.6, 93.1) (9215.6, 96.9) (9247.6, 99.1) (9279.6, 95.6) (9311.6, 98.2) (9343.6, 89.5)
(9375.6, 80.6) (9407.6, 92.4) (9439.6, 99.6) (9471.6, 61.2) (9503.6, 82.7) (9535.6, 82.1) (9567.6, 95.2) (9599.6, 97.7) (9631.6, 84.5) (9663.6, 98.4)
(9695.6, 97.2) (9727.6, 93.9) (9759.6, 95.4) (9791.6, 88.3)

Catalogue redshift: 0.320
